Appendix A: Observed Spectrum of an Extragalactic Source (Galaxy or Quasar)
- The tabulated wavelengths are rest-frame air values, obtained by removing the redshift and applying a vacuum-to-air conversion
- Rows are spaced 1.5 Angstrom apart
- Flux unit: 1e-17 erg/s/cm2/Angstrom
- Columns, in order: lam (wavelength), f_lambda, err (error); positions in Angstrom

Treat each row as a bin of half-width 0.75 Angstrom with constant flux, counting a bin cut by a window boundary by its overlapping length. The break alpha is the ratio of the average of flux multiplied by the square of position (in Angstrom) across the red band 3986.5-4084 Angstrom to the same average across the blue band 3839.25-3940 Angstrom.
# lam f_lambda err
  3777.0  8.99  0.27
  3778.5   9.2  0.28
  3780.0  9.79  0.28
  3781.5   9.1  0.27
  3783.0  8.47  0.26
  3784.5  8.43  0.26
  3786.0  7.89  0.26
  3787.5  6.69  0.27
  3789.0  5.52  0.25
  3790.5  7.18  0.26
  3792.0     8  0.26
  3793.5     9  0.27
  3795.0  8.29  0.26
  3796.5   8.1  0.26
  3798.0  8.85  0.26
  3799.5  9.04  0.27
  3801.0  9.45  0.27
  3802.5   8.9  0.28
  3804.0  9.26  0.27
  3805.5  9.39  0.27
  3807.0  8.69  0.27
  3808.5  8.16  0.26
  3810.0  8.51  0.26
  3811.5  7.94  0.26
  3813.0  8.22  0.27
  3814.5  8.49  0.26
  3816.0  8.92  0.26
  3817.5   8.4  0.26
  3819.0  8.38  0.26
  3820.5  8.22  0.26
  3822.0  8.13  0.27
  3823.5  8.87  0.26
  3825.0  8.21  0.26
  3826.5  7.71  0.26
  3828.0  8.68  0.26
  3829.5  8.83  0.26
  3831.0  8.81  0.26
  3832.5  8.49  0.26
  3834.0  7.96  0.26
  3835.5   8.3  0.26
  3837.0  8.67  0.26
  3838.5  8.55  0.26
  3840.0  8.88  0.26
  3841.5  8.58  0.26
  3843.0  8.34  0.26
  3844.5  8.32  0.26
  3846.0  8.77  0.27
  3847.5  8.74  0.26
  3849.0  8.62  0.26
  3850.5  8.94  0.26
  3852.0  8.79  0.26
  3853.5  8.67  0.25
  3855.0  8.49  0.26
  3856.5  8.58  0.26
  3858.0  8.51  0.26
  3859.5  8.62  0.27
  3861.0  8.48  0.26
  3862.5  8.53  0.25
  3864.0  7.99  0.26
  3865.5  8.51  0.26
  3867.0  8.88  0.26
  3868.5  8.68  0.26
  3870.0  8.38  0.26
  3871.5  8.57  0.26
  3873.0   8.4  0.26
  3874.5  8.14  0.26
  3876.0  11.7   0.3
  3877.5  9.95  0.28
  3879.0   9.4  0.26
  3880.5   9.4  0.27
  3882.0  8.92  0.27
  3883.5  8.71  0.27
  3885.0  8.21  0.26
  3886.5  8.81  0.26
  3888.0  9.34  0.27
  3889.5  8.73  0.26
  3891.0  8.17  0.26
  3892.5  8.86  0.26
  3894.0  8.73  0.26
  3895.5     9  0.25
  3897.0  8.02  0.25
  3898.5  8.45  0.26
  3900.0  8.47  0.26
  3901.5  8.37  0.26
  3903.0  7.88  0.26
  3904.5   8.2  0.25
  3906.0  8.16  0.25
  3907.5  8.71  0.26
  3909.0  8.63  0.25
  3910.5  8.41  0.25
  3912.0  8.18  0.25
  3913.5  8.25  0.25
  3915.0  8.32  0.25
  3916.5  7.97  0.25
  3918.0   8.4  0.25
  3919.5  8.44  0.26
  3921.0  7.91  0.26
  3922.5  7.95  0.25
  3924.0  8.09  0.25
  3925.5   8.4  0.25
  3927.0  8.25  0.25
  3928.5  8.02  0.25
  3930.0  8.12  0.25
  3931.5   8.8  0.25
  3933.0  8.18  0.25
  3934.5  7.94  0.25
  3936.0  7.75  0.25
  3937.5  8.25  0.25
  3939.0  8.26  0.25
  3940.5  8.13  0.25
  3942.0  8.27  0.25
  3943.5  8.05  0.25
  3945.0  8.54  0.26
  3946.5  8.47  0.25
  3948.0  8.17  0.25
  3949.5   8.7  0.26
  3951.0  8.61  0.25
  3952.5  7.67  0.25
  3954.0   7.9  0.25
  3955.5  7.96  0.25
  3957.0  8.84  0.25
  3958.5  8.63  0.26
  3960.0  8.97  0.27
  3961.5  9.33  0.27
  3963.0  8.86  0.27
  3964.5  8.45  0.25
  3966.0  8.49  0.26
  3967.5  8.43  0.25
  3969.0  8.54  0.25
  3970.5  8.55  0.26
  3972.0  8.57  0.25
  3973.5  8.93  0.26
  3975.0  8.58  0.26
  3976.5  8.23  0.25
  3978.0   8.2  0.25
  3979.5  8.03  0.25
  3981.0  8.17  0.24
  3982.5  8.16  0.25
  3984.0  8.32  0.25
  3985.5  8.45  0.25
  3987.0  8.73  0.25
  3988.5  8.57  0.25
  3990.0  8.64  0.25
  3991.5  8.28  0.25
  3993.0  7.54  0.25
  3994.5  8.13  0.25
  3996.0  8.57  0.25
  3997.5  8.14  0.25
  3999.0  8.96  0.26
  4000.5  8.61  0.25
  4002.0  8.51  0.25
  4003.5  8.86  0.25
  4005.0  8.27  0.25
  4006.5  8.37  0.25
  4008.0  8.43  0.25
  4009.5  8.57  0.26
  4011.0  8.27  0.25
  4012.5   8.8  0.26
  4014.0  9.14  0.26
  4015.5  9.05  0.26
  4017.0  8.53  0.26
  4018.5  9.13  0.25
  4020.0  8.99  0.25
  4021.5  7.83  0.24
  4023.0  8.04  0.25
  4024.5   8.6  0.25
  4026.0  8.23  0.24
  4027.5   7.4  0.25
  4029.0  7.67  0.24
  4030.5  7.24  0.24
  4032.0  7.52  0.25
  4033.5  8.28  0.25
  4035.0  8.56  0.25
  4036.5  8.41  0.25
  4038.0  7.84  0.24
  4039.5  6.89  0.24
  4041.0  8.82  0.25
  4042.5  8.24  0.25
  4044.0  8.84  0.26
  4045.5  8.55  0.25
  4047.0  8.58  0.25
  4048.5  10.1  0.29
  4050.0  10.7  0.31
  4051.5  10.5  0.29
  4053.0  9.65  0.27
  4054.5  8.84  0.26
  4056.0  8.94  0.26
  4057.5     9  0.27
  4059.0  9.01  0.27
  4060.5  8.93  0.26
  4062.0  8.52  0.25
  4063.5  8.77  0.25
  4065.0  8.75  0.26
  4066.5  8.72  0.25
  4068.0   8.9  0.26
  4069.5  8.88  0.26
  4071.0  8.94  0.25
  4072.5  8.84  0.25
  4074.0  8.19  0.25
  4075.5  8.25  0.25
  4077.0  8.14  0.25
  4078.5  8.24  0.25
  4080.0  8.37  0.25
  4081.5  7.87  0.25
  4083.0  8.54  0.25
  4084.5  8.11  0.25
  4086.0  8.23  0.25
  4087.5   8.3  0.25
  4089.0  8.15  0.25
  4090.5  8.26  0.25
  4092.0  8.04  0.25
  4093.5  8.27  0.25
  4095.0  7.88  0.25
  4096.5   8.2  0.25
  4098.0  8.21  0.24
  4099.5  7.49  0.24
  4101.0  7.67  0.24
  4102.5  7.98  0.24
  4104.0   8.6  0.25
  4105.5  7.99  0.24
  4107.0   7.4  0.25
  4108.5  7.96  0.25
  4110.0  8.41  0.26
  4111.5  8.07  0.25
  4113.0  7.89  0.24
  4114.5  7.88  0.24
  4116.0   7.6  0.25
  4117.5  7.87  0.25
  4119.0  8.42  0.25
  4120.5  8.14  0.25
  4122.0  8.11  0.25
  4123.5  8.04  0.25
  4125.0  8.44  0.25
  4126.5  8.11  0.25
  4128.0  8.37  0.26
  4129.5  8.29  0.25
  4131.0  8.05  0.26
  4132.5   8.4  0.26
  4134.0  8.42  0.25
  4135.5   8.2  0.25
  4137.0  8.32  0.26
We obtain 1.08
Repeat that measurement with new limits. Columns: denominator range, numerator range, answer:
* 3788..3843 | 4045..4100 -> 1.17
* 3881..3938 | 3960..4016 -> 1.06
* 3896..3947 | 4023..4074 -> 1.12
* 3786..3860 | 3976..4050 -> 1.10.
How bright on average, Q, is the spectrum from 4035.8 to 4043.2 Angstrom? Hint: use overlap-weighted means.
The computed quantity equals 8.04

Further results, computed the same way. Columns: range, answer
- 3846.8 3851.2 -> 8.76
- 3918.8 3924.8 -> 8.1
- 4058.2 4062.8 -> 8.82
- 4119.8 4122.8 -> 8.12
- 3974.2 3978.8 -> 8.34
